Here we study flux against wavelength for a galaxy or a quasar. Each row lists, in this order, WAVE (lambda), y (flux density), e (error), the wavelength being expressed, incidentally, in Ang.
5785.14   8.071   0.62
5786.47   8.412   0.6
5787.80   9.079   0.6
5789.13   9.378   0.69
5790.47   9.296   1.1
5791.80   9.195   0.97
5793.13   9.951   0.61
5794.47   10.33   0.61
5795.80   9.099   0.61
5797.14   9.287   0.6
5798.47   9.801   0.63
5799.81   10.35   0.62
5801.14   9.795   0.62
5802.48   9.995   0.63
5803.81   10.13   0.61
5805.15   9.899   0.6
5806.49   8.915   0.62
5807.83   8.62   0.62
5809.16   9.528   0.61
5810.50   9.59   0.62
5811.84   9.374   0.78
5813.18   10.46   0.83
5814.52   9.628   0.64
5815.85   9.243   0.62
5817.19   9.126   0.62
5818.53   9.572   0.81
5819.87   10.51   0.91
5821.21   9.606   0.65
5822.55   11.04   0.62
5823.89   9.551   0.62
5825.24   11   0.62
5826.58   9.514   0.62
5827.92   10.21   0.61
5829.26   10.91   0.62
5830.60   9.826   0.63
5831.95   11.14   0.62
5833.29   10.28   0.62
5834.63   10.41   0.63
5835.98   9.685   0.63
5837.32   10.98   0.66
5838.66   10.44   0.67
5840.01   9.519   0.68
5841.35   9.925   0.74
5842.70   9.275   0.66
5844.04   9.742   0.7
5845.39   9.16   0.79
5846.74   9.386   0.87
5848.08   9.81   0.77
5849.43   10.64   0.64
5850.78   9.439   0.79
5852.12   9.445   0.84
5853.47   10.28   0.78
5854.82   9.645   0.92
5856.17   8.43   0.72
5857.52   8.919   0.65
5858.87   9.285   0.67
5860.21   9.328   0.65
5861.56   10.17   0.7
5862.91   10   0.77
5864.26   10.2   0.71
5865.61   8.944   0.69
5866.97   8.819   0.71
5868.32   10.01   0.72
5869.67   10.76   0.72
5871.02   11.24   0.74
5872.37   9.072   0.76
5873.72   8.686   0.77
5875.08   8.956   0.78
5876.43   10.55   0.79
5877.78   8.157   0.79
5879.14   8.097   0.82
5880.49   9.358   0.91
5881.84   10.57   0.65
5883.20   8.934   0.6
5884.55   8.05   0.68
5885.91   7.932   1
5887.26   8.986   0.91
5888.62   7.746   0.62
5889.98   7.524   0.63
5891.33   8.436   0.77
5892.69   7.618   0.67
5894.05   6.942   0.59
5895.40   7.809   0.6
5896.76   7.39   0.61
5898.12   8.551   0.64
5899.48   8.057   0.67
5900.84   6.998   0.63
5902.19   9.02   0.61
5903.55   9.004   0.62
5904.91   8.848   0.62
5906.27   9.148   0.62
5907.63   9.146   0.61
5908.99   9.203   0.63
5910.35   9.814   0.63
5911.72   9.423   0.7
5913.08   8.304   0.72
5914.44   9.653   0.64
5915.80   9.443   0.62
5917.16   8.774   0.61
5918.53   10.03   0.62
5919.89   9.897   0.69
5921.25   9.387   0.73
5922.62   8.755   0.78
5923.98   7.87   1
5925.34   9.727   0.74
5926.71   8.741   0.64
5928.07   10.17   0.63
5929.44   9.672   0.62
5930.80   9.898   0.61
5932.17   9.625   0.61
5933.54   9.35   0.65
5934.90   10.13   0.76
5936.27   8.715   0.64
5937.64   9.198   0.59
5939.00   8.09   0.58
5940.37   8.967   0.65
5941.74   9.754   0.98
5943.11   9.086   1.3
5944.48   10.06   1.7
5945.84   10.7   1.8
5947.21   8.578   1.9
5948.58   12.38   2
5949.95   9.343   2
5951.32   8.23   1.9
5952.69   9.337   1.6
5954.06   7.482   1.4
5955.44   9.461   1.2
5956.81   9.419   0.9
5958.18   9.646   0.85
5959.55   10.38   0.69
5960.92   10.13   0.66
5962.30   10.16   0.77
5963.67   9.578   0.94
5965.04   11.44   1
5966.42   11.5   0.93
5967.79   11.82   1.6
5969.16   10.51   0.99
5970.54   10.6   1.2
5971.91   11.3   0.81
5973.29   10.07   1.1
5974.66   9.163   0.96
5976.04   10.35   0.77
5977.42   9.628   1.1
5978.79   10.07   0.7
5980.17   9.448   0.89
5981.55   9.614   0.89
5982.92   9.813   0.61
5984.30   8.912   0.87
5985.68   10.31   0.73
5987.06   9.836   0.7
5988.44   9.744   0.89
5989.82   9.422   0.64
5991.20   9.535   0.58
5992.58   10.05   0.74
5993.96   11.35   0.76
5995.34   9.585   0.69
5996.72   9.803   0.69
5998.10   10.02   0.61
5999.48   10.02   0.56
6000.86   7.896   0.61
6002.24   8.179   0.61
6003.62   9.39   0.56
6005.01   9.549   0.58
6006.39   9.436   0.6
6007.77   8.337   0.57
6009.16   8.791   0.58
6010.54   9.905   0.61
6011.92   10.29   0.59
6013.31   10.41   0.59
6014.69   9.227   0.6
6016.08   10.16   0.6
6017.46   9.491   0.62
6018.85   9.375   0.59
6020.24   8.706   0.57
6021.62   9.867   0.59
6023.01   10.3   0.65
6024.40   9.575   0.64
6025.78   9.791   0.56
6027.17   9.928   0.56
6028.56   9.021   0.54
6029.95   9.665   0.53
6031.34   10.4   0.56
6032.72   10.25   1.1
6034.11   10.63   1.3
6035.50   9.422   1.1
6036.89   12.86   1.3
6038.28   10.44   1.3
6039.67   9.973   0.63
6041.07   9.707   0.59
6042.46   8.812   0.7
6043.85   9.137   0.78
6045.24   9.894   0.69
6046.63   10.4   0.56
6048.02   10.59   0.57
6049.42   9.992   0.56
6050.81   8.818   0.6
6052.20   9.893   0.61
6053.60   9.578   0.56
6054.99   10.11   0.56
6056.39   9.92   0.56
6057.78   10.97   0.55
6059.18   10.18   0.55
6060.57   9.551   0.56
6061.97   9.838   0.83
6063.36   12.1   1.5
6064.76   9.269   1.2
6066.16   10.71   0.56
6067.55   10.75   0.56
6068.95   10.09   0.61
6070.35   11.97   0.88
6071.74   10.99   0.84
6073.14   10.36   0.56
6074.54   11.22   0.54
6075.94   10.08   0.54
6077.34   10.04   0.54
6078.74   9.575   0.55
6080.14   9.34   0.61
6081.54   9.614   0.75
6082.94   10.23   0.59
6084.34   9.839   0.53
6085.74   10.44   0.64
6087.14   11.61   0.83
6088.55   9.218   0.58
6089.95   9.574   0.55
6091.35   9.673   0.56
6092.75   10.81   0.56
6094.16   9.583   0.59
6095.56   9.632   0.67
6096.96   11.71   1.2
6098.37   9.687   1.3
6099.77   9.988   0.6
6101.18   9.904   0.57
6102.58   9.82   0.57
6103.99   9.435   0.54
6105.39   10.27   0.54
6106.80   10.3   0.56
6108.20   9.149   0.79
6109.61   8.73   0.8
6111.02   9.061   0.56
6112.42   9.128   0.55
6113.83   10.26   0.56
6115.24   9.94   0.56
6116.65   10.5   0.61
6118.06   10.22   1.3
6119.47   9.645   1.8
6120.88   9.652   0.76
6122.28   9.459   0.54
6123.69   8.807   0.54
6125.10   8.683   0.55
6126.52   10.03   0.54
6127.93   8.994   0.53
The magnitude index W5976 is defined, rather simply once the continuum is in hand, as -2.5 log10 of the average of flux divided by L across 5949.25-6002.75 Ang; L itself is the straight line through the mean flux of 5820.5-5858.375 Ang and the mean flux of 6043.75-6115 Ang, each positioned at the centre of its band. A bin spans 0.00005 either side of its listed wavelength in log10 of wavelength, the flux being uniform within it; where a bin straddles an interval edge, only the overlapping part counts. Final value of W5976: 0.019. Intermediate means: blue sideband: 9.93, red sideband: 10.1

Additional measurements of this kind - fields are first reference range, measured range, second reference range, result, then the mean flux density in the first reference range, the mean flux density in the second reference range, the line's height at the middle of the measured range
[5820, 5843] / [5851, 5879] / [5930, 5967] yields 0.06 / 10.2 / 9.65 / 10.1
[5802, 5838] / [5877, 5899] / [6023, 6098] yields 0.21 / 9.96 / 10.1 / 10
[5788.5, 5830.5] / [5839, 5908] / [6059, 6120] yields 0.09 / 9.77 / 10.1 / 9.85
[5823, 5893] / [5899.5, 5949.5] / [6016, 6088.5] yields 0.05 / 9.53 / 10.1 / 9.72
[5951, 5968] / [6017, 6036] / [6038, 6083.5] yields 0.03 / 9.87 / 10.1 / 10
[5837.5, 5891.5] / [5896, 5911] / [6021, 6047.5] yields 0.10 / 9.37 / 10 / 9.52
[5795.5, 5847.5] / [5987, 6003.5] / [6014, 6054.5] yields 0.03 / 9.87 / 9.86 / 9.86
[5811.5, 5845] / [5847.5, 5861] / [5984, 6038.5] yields 0.05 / 10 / 9.75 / 10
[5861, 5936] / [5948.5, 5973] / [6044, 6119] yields -0.08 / 9.04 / 10.1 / 9.39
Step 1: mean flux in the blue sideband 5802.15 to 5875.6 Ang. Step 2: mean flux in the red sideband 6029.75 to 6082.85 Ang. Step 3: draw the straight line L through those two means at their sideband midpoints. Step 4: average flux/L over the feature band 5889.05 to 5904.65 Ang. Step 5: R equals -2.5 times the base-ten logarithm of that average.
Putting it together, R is 0.24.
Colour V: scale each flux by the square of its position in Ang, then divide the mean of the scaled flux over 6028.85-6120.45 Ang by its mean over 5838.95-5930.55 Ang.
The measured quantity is 1.18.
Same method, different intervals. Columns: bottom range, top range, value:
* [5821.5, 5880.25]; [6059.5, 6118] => 1.12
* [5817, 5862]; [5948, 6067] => 1.06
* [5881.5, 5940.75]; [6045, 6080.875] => 1.22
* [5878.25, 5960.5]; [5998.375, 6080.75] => 1.15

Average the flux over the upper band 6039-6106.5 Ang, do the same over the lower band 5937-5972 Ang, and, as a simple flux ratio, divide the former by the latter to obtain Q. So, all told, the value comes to 1.02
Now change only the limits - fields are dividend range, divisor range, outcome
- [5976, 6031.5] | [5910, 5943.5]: 1.04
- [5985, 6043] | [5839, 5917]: 1.07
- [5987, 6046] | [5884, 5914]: 1.16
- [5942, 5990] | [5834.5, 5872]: 1.02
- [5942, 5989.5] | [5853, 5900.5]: 1.11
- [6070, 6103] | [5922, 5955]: 1.09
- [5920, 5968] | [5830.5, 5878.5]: 0.99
